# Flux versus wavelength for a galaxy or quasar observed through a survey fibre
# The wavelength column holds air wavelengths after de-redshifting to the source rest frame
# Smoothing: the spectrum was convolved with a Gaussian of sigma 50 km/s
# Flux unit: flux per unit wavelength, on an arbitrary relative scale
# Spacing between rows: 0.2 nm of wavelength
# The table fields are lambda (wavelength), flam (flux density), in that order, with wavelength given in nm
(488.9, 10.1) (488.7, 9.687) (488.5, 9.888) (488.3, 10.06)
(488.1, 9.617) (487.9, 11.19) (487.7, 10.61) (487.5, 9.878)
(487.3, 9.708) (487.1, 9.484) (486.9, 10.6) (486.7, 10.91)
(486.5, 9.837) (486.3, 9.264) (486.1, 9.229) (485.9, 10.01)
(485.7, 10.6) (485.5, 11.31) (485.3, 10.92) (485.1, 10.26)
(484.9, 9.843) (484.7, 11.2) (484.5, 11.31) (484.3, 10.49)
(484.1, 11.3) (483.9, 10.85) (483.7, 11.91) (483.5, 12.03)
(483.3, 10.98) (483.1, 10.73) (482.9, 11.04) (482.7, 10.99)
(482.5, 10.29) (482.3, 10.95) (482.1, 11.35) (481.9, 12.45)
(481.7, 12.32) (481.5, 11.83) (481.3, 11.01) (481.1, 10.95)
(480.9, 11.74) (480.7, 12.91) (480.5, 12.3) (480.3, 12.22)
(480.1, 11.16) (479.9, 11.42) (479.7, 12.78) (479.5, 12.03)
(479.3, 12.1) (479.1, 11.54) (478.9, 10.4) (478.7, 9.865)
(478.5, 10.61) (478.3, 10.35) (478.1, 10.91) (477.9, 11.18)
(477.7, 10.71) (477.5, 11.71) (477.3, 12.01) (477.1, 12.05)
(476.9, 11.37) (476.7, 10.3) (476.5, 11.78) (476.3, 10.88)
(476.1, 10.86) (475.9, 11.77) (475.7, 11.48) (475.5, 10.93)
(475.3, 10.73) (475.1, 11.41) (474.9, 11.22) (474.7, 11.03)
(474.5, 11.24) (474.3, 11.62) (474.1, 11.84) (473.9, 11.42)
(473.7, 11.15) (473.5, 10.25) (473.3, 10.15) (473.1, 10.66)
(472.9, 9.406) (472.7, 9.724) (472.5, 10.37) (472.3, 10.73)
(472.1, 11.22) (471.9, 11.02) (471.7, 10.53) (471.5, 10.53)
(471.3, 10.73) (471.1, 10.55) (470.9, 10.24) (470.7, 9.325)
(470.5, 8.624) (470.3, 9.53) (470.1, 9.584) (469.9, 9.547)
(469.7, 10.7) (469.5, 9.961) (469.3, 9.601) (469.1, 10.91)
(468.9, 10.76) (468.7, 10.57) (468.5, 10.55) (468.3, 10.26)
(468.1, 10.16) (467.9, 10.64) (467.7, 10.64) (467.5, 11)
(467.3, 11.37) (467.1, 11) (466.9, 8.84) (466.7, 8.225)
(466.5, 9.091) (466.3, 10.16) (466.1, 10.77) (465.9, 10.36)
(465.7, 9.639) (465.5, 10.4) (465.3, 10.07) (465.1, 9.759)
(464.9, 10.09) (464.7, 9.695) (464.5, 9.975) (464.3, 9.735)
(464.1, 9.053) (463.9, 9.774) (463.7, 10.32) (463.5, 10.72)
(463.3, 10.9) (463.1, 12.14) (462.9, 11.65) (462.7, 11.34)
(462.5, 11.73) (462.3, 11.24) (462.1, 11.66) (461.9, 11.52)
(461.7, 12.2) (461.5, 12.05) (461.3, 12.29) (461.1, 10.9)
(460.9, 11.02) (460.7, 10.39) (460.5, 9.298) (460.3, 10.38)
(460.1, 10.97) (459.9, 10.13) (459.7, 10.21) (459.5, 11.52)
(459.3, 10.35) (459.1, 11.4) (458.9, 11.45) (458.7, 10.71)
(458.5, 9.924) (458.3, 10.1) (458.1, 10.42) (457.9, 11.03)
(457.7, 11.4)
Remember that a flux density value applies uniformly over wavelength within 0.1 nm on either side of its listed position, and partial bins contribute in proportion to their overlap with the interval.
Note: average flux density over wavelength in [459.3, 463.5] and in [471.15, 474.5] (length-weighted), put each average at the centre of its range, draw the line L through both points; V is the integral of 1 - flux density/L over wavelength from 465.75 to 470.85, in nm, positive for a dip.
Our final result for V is 0.38 nm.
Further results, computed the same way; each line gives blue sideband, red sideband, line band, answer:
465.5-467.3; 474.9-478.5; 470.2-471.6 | 0.07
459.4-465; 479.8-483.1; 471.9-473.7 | 0.13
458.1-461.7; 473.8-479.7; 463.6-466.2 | 0.23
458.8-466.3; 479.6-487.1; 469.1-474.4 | 0.26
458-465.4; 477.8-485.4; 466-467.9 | 0.13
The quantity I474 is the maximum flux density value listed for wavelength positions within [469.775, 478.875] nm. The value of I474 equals 12.05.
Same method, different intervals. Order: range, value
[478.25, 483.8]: 12.91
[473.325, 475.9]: 11.84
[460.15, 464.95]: 12.29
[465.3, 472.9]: 11.37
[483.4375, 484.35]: 12.03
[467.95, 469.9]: 10.91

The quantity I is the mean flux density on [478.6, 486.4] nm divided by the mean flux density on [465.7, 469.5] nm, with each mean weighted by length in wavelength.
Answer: 1.1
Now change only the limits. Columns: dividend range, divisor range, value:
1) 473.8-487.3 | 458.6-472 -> 1.06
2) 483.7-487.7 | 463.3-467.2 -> 1.05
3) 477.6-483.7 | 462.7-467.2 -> 1.12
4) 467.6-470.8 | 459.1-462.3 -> 0.92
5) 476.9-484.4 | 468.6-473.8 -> 1.11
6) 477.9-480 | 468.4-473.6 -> 1.10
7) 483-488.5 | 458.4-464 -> 0.96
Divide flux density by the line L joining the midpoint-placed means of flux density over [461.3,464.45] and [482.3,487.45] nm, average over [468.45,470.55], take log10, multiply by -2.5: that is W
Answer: 0.09 mag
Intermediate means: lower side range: 11.1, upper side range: 10.6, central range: 10.1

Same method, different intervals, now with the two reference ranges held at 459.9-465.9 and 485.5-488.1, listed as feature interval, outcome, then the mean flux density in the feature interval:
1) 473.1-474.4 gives -0.06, 11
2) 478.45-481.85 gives -0.13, 11.6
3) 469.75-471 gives 0.11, 9.52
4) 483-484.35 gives -0.10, 11.2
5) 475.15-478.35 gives -0.08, 11.2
